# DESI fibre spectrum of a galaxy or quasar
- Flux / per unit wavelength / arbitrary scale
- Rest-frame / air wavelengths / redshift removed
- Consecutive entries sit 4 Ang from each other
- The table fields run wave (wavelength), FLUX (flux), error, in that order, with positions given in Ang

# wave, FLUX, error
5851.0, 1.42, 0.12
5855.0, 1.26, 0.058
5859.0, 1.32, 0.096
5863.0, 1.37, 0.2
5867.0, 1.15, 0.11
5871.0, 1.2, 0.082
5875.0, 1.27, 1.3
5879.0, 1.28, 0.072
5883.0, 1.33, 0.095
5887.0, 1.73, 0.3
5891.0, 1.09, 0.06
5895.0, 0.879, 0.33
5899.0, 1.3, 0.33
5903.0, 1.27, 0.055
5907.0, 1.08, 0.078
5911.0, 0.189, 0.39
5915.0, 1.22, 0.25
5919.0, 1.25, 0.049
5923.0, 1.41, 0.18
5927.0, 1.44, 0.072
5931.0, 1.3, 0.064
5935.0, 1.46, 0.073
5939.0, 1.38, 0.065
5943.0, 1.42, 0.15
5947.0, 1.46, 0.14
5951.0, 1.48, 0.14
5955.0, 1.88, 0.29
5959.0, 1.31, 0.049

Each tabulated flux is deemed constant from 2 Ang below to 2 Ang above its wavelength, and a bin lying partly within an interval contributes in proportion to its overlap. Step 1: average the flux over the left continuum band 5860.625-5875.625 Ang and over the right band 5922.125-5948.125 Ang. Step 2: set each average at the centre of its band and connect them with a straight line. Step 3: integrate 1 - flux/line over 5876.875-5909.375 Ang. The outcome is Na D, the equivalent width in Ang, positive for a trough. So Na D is 1.8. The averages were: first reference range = 1.25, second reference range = 1.41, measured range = 1.23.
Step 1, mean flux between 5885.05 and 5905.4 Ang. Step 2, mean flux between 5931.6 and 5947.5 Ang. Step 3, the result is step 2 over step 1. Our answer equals 1.13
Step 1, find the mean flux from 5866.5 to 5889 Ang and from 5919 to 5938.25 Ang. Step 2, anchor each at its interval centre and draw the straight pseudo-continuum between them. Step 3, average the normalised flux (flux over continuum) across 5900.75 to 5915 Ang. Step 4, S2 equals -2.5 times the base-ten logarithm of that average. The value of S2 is 0.44 mag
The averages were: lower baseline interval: 1.34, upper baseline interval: 1.39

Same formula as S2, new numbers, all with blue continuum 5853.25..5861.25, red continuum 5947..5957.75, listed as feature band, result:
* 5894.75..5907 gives 0.22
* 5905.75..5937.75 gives 0.28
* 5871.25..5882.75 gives 0.07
